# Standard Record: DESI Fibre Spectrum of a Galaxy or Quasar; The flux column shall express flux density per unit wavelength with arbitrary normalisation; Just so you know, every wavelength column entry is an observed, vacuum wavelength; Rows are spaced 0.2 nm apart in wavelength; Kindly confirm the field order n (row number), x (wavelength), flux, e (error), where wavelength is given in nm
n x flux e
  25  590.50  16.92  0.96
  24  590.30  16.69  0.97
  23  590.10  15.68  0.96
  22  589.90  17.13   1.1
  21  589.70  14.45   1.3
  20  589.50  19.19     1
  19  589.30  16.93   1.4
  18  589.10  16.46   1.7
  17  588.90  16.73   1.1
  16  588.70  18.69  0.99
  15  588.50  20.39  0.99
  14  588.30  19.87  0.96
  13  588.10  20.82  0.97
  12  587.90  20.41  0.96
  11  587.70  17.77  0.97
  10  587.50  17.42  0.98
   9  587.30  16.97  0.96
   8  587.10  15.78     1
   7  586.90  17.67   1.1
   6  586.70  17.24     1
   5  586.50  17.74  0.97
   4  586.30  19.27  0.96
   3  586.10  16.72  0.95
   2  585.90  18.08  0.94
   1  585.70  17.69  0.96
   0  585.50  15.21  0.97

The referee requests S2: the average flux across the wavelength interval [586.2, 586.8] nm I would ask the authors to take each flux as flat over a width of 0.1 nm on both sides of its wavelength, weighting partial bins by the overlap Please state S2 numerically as 18.1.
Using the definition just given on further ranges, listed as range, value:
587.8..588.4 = 20.4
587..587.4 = 16.4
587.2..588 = 18.1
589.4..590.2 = 16.6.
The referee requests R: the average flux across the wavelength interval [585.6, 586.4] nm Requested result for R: 17.9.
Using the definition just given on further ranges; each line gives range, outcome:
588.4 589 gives 18.6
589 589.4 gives 16.7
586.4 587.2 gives 17.1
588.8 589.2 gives 16.6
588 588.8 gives 19.9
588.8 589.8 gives 16.8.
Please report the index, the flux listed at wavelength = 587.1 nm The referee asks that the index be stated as 15.78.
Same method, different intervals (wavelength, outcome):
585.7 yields 17.69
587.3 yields 16.97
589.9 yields 17.13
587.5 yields 17.42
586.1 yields 16.72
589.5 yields 19.19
